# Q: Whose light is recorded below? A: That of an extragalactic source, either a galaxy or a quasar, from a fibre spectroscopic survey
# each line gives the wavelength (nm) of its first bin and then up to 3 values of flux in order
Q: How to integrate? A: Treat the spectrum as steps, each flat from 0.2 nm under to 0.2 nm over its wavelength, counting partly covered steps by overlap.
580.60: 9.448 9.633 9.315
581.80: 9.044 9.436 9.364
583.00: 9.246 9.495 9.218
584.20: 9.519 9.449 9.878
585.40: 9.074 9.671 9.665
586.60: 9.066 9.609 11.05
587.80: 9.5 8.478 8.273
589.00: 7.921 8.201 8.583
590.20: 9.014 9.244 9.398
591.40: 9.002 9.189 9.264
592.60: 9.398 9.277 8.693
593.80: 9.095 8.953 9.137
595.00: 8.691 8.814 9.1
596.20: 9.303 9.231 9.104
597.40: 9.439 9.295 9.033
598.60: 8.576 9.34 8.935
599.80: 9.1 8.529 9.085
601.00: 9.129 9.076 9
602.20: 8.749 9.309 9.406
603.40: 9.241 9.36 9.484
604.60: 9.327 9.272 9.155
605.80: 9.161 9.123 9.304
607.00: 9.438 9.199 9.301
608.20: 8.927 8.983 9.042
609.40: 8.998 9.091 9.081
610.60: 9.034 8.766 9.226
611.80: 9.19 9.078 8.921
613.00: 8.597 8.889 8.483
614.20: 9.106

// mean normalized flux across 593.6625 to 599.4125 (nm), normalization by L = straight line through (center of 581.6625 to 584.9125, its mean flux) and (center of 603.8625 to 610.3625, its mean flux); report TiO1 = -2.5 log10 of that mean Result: 0.02 mag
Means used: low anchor 9.37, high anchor 9.18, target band 9.07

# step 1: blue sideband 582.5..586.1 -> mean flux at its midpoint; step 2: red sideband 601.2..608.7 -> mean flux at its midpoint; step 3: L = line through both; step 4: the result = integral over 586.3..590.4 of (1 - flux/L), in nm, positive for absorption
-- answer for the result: 0.18 nm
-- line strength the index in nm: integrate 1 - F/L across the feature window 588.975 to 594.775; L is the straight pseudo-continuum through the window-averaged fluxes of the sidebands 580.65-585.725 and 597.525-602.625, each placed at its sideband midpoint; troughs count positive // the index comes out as 0.13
